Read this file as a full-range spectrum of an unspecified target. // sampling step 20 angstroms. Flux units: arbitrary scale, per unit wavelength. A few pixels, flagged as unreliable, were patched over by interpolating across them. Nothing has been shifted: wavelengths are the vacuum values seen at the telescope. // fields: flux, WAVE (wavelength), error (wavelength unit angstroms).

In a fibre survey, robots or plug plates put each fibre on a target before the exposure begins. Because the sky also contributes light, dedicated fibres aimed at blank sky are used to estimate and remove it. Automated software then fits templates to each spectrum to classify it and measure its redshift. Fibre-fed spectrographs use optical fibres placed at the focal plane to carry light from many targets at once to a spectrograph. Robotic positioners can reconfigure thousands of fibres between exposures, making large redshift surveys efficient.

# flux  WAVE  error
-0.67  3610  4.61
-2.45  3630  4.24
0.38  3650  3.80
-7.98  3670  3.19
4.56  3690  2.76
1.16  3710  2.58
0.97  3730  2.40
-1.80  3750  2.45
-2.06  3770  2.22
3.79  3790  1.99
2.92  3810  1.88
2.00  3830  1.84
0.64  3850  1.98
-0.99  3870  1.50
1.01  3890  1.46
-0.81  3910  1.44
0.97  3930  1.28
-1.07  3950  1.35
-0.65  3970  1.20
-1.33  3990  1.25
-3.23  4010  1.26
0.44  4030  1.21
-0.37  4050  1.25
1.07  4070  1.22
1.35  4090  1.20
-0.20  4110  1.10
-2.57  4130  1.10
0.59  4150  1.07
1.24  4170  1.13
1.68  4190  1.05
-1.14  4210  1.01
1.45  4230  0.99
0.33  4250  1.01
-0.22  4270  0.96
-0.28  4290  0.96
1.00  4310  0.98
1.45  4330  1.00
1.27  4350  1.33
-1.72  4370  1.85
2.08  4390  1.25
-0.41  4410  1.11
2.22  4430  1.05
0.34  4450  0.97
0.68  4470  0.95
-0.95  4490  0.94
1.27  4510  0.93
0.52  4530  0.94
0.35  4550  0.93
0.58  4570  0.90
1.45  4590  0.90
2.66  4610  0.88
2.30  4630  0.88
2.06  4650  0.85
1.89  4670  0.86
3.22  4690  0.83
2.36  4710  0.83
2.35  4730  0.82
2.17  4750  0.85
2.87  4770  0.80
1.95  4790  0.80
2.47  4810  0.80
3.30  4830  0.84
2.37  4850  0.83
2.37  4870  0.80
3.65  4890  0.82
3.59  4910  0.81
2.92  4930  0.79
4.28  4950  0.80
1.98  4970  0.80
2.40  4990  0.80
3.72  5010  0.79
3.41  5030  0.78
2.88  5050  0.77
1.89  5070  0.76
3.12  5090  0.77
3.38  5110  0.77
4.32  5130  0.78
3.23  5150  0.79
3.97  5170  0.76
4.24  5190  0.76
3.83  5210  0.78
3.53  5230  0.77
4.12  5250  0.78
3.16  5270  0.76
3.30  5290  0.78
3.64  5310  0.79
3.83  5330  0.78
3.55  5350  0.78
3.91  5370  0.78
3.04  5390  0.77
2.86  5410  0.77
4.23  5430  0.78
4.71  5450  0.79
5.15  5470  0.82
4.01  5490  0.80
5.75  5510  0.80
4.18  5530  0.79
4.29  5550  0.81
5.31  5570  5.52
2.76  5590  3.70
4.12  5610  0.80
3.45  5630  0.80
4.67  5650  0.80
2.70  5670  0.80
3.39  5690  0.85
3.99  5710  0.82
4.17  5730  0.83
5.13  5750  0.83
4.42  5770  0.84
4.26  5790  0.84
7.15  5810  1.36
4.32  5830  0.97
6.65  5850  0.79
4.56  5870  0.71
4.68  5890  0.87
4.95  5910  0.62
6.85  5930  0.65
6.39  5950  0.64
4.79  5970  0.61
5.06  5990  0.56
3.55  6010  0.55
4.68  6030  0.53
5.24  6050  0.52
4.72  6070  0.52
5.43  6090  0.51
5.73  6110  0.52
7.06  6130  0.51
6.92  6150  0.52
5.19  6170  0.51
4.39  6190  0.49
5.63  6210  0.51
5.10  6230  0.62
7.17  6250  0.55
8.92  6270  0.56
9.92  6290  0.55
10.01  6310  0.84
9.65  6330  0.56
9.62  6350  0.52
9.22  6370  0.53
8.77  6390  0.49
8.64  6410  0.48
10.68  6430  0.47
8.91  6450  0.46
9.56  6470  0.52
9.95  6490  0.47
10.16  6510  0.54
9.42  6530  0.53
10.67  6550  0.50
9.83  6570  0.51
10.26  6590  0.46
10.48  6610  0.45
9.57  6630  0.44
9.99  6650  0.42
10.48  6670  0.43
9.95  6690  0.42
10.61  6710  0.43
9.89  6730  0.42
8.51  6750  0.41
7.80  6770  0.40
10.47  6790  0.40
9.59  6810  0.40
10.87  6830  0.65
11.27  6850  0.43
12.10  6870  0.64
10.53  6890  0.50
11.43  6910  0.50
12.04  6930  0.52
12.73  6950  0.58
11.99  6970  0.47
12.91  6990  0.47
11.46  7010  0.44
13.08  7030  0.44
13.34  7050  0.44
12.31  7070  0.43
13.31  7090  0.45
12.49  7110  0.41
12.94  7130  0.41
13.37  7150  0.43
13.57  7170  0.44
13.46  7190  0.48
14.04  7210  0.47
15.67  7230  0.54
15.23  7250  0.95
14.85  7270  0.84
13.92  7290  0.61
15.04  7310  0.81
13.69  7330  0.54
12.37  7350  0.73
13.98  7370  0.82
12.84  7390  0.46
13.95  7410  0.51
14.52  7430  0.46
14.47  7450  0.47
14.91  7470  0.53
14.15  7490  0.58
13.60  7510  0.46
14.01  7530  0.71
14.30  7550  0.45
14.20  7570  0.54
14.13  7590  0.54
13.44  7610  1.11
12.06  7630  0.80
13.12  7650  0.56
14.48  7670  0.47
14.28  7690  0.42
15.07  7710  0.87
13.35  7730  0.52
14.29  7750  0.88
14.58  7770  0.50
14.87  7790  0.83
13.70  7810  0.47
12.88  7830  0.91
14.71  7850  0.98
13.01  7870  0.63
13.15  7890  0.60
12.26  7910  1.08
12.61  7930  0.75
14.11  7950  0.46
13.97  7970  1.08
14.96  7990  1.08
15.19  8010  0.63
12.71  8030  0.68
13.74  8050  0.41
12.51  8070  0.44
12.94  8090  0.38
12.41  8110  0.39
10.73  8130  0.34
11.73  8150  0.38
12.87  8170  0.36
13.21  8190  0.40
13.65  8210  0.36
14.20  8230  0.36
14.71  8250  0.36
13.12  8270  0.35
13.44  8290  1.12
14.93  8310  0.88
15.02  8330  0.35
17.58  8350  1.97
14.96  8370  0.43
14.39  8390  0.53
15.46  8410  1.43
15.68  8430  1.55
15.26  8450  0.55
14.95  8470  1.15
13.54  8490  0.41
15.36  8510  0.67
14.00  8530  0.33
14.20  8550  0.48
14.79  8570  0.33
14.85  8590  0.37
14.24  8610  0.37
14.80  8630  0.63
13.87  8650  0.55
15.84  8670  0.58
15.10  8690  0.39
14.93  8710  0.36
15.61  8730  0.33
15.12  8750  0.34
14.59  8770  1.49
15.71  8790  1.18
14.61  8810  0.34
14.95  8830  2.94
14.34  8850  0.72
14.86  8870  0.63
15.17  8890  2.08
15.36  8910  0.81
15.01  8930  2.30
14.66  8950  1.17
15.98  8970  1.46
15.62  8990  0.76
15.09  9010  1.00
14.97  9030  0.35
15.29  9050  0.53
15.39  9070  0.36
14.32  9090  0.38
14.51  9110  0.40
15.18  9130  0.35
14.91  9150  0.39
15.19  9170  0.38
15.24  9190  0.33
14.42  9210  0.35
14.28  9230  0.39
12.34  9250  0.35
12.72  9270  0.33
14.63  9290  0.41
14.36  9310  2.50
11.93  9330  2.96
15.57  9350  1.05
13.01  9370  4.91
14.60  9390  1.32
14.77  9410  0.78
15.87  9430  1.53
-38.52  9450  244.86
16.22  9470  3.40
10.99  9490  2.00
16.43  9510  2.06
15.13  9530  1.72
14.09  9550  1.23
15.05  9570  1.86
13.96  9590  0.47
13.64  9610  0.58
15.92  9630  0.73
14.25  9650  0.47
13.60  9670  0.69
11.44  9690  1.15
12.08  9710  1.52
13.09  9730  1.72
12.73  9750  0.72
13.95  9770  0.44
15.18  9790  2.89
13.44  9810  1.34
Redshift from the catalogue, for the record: 0.571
